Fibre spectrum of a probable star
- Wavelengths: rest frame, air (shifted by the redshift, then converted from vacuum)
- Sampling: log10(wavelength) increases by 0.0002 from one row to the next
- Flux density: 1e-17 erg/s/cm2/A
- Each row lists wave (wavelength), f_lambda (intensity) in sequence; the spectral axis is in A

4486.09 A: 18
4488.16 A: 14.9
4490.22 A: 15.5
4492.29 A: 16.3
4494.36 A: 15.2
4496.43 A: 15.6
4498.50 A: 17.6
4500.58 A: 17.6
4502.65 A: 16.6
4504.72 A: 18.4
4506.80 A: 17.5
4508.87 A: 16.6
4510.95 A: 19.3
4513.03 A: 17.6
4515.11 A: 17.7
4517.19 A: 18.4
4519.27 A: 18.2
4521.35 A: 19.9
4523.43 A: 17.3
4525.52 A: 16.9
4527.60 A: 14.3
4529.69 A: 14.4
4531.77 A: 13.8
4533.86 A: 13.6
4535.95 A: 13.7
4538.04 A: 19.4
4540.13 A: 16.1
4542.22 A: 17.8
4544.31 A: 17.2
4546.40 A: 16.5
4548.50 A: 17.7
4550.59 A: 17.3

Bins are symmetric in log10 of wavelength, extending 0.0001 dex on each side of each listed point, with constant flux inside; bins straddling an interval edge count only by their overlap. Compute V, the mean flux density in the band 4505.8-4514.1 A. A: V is 17.8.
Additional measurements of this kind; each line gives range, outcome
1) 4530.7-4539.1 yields 15.1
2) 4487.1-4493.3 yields 15.6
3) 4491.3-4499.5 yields 16.2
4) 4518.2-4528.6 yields 17.3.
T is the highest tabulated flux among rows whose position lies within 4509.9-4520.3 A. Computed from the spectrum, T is 19.3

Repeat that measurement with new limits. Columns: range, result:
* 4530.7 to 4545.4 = 19.4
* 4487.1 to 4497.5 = 16.3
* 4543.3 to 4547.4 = 17.2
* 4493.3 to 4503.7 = 17.6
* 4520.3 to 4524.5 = 19.9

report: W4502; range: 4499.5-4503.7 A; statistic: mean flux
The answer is 17.1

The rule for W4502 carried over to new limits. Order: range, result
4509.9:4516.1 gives 18.2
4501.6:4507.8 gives 17.5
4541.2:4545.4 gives 17.5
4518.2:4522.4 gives 19.1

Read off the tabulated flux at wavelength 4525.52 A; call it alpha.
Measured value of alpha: 16.9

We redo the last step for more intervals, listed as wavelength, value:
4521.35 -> 19.9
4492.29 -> 16.3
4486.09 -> 18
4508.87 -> 16.6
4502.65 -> 16.6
